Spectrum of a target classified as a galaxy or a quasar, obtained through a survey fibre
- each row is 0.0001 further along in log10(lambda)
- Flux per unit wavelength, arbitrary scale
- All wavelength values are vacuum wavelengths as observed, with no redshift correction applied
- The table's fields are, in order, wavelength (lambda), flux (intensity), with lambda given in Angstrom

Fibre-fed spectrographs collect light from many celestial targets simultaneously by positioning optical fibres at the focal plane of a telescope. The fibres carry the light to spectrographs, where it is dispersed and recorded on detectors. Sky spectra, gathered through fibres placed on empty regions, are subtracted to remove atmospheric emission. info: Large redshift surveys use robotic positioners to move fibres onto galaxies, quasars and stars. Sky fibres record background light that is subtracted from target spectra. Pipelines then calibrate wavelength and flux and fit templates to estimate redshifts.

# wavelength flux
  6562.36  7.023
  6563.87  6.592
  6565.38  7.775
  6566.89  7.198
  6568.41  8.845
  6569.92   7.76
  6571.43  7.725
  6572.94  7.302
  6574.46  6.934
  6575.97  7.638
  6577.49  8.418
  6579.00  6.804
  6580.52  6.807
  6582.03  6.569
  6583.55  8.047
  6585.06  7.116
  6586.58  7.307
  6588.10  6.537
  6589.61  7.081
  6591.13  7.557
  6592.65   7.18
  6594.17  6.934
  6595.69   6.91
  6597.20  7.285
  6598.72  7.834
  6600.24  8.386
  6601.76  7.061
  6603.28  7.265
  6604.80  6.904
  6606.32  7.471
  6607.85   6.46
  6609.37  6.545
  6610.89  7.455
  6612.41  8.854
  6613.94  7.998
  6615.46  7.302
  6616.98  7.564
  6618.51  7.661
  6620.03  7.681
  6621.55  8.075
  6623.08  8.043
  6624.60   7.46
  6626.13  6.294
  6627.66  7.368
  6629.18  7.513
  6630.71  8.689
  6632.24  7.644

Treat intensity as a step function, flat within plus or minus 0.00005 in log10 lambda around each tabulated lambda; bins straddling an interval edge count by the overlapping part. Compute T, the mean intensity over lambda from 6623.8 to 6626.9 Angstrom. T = 6.89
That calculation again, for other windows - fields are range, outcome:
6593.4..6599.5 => 7.25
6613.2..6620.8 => 7.65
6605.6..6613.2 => 7.35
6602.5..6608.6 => 7.02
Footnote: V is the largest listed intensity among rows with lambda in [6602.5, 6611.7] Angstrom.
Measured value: 7.471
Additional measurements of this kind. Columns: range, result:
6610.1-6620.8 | 8.854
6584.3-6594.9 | 7.557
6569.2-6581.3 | 8.418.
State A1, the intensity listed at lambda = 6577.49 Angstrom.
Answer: 8.418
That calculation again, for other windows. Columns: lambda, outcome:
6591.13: 7.557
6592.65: 7.18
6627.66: 7.368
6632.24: 7.644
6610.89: 7.455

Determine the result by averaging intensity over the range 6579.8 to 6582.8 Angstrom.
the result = 6.69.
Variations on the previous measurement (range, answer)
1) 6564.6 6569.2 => 7.93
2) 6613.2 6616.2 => 7.66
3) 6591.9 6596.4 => 7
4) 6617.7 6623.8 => 7.86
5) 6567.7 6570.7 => 8.3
